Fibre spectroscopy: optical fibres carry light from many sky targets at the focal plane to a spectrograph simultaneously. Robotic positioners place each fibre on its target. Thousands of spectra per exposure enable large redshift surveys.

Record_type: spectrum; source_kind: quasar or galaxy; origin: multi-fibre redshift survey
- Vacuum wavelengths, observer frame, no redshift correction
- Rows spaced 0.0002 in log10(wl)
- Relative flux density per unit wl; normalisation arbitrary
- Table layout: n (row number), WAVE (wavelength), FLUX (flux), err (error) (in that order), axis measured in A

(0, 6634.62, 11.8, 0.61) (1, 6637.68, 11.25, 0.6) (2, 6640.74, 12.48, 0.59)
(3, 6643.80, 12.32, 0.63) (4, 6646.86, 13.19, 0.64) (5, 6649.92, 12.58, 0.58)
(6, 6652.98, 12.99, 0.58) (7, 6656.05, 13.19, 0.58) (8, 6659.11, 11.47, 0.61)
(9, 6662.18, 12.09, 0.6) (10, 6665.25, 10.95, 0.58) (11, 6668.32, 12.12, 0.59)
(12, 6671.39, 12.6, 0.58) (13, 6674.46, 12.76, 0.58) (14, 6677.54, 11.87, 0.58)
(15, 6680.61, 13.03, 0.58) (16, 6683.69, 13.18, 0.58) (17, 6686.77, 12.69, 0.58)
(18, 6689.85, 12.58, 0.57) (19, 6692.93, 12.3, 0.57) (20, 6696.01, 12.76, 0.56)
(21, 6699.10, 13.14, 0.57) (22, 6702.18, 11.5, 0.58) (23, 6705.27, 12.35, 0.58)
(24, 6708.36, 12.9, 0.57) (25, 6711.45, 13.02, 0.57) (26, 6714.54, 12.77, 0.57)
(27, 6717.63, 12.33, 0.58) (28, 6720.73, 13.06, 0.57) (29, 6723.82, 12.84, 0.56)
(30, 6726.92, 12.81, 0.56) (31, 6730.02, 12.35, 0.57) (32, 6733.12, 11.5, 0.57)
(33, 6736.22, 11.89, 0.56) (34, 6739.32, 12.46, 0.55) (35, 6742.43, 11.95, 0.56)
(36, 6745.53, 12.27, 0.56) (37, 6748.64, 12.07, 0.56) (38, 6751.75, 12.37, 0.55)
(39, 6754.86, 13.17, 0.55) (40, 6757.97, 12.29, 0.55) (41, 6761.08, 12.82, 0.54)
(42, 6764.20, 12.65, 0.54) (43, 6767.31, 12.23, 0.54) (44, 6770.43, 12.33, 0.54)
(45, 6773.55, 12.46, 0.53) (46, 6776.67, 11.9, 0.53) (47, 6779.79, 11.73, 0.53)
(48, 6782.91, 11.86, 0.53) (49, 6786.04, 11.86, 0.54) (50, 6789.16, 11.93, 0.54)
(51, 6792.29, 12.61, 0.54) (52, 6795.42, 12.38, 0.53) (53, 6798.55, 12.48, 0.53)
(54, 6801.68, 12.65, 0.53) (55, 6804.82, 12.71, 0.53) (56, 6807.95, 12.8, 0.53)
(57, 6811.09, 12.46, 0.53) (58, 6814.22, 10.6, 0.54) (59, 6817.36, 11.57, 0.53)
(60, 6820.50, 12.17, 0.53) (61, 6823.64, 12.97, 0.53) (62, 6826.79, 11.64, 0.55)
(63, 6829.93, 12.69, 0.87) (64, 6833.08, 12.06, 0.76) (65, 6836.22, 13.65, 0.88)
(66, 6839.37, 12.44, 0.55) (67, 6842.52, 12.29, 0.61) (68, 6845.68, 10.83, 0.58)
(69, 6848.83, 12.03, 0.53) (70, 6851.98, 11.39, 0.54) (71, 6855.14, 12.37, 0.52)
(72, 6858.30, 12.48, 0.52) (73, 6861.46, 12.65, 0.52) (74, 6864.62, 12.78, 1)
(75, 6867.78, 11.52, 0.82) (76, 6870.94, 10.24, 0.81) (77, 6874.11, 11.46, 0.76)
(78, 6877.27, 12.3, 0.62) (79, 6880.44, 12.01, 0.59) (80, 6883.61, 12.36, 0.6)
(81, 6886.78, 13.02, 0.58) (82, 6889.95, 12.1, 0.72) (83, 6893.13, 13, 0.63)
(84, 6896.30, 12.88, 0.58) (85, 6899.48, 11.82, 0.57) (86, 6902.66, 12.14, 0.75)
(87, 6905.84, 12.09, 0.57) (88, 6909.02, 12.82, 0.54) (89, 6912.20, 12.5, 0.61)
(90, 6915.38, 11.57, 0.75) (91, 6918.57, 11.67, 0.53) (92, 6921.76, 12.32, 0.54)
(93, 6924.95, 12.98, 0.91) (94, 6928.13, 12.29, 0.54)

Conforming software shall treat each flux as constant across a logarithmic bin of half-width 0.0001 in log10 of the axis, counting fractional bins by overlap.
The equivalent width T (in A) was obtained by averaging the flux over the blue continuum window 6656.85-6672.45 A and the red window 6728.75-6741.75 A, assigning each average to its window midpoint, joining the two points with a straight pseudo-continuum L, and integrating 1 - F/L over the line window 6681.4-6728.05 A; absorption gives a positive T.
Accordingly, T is -2.8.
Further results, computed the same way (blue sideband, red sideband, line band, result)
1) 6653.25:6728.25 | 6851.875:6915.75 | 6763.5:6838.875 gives 0.4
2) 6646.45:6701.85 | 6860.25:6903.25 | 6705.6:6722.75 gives -0.5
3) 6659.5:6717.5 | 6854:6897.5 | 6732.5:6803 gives 0.5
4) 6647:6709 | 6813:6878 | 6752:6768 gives -0.5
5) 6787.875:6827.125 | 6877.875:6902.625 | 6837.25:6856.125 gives 0.6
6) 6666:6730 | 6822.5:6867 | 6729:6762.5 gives 0.6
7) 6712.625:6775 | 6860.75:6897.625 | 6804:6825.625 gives 0.3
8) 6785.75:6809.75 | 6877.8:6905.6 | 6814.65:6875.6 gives 1.9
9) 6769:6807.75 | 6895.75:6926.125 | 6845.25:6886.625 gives 1.0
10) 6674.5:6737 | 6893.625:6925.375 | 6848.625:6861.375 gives 0.2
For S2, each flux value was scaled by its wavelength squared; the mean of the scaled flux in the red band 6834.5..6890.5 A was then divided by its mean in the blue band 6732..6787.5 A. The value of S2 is 1.02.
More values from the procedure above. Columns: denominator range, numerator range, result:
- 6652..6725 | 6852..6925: 1.03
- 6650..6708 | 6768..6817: 1.01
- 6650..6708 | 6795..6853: 1.02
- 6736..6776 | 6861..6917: 1.02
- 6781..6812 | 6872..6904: 1.02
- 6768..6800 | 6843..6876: 0.99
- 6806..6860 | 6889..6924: 1.03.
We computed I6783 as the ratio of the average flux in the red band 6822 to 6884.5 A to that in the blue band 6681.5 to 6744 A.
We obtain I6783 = 1.0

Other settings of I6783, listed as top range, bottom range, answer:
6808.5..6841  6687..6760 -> 0.98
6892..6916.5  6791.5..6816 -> 1.00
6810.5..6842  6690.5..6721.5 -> 0.97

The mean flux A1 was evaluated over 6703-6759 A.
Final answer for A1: 12.5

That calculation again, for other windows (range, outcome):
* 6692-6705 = 12.4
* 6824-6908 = 12.2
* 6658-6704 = 12.3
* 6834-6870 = 12.2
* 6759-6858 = 12.2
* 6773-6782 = 12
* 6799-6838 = 12.3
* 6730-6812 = 12.3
